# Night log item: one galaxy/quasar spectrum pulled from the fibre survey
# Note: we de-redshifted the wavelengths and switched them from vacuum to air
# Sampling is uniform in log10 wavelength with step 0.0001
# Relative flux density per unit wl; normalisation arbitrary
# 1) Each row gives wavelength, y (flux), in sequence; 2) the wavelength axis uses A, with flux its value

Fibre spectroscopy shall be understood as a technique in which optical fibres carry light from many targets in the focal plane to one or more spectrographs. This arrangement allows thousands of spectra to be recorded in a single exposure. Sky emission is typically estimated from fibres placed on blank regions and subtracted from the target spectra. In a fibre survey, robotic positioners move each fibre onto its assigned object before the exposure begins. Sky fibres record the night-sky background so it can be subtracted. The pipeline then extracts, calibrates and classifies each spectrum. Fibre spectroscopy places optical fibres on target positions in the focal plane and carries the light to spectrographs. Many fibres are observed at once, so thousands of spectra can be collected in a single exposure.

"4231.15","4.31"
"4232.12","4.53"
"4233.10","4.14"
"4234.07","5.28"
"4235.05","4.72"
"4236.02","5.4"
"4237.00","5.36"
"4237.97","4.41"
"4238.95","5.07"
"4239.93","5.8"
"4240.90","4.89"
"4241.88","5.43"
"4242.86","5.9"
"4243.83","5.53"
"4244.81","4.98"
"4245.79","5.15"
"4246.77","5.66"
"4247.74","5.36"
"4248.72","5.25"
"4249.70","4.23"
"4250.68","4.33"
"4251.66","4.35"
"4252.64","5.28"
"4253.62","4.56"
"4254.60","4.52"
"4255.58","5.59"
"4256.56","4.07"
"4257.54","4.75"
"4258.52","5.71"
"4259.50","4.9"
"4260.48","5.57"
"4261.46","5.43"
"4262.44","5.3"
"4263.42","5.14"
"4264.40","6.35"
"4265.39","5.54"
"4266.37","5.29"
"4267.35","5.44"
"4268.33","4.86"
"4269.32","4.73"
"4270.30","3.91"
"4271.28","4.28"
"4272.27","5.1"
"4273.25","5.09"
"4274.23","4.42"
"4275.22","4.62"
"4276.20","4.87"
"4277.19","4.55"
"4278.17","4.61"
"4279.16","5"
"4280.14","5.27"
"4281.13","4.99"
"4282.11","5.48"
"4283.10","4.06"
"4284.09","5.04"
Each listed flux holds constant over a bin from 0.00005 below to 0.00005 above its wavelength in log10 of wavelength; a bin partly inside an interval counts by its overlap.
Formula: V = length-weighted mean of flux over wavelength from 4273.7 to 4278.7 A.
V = 4.62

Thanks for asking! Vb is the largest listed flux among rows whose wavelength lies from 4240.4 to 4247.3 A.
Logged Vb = 5.9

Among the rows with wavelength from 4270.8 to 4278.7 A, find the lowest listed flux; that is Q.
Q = 4.28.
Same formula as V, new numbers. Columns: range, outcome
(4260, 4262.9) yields 5.44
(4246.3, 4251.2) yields 4.96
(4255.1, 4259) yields 5.03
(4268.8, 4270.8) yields 4.32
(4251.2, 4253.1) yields 4.81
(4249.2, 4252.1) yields 4.3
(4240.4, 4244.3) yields 5.45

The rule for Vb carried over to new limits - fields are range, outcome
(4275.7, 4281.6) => 5.27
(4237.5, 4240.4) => 5.8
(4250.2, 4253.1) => 5.28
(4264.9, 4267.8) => 5.54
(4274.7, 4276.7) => 4.87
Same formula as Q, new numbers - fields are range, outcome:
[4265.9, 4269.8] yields 4.73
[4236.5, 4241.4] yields 4.41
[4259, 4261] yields 4.9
